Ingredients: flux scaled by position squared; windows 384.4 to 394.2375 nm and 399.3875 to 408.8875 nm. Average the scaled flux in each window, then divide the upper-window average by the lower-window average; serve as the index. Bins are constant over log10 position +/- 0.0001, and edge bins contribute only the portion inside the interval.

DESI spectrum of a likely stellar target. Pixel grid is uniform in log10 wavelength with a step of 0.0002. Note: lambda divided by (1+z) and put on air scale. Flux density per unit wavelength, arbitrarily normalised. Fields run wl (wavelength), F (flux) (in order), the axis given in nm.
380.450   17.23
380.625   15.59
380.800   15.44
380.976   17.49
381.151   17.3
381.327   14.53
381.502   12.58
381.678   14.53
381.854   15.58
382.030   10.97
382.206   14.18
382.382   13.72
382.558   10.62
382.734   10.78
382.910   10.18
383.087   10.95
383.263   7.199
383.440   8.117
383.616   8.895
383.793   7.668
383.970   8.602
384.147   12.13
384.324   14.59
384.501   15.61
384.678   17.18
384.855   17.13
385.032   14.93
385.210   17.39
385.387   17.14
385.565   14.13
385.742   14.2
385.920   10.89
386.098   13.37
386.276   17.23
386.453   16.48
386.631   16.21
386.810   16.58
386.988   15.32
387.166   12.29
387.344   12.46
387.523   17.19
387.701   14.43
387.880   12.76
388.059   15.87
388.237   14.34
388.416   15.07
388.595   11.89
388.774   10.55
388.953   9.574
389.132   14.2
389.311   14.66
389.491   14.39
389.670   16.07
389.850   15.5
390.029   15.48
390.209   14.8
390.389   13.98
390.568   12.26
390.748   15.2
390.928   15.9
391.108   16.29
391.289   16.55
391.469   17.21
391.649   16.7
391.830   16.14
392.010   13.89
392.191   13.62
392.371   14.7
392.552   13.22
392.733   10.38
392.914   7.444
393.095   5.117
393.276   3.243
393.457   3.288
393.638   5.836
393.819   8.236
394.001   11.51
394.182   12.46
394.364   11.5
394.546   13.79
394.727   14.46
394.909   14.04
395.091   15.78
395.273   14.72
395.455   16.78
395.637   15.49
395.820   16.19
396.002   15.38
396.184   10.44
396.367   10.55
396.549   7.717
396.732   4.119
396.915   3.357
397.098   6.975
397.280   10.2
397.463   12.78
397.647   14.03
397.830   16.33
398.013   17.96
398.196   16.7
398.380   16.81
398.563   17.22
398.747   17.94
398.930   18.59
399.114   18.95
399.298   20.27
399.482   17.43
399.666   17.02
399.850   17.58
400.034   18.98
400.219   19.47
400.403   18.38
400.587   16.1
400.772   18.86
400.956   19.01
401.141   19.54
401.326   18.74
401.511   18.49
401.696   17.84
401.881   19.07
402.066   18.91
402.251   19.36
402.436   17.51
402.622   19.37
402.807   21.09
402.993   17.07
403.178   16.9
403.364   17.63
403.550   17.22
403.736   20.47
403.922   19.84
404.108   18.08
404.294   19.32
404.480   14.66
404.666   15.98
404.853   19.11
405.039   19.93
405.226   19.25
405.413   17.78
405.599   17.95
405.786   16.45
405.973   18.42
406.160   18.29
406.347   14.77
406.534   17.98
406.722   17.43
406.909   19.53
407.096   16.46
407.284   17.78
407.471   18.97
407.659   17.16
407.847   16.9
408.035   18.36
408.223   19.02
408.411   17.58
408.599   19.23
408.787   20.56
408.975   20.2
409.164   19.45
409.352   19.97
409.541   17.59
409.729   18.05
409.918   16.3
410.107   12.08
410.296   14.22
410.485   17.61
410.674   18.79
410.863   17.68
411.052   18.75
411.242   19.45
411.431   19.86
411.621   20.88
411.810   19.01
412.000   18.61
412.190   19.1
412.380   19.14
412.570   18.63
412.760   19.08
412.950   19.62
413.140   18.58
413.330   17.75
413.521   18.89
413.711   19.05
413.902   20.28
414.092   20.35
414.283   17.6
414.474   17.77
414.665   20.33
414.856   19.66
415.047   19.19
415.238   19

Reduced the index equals 1.45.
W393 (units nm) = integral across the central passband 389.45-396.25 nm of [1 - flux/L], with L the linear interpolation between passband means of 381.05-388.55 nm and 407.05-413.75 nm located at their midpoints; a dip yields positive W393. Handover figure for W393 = 0.888 nm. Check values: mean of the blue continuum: 13.6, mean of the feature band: 13.1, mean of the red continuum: 18.4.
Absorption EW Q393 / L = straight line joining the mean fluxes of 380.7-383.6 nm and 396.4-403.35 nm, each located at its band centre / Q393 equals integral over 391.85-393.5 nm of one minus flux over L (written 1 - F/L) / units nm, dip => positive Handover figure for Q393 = 0.549 nm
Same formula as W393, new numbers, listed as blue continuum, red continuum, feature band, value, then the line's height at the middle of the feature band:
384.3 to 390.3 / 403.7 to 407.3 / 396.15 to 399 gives 0.68 nm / 16.5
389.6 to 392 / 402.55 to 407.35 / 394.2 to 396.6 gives 0.39 nm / 16.3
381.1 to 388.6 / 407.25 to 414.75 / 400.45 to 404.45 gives -0.39 nm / 16.9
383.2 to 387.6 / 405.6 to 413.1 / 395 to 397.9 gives 0.71 nm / 15.8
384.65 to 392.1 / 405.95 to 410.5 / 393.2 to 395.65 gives 0.67 nm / 15.7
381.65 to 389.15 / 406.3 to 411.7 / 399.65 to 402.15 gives -0.31 nm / 16.4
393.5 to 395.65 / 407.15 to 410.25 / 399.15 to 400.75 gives -0.39 nm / 14.6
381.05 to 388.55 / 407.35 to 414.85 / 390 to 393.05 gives 0.14 nm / 14.9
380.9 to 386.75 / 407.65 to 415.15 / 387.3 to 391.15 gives 0.06 nm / 14.4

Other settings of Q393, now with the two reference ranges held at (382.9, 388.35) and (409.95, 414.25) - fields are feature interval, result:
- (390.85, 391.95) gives -0.13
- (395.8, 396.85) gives 0.36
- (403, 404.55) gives -0.10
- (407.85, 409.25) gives -0.10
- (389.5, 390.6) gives -0.02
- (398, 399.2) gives -0.13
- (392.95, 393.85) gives 0.60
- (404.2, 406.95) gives -0.07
